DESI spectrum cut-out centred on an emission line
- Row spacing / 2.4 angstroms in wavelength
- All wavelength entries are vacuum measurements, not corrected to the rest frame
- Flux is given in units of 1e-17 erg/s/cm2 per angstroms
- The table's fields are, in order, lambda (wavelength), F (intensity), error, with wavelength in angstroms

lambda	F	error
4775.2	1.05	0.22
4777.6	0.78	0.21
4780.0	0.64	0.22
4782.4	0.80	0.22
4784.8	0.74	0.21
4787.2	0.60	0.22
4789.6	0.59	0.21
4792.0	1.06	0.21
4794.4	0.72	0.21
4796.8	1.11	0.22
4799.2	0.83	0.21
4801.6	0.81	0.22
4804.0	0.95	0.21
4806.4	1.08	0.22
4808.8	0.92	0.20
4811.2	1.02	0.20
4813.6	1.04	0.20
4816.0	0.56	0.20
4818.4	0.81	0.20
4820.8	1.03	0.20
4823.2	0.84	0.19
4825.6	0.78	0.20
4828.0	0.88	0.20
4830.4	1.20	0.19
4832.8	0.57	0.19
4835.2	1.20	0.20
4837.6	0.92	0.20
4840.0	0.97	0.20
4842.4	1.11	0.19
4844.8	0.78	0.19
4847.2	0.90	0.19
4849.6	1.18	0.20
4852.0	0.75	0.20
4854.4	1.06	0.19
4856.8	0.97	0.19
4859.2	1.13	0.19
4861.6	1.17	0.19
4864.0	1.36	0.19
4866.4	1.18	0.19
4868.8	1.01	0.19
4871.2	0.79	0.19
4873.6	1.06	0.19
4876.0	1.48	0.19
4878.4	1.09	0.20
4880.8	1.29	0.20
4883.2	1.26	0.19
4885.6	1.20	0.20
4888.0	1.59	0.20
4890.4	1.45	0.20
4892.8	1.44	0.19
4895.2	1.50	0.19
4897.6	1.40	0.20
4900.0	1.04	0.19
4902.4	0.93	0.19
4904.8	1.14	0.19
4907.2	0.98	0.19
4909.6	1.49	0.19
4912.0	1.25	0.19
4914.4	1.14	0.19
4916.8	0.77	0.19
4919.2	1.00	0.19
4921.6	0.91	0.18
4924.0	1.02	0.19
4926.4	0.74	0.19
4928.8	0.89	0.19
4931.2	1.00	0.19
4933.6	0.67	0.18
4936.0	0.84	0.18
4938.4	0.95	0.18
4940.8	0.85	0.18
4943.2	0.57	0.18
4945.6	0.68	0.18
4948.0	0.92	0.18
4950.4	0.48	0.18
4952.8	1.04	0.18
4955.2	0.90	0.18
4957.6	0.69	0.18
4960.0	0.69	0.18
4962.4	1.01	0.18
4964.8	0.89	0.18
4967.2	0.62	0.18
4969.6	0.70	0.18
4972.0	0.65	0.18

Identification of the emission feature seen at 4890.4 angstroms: C III] 1909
